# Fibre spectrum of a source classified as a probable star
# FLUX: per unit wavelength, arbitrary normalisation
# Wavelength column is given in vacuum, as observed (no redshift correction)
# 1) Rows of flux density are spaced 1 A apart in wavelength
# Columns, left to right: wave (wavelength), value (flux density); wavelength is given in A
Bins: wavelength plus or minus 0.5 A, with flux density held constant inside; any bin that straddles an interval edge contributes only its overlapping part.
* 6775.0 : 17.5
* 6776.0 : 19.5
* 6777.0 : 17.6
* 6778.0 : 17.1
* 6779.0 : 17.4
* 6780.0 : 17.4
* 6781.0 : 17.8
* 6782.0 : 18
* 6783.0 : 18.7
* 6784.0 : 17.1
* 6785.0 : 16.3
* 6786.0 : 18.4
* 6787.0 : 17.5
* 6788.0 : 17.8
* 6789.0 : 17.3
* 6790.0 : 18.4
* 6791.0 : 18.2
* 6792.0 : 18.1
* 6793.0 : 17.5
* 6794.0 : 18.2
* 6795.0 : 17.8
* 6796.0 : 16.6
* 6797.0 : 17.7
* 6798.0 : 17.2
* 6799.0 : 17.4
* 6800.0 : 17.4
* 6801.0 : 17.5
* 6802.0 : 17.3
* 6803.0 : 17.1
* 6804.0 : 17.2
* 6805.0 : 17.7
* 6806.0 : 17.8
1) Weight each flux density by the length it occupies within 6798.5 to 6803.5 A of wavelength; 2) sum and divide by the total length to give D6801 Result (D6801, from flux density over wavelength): 17.3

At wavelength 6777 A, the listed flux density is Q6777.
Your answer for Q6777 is 17.6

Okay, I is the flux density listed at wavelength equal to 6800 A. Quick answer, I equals 17.4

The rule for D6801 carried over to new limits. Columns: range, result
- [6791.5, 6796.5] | 17.6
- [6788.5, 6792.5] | 18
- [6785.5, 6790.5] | 17.9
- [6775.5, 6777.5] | 18.6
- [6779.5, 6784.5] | 17.8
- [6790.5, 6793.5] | 17.9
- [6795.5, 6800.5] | 17.3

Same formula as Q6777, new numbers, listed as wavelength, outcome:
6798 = 17.2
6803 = 17.1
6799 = 17.4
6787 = 17.5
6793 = 17.5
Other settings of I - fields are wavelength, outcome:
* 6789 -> 17.3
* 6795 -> 17.8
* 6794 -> 18.2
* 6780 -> 17.4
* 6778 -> 17.1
